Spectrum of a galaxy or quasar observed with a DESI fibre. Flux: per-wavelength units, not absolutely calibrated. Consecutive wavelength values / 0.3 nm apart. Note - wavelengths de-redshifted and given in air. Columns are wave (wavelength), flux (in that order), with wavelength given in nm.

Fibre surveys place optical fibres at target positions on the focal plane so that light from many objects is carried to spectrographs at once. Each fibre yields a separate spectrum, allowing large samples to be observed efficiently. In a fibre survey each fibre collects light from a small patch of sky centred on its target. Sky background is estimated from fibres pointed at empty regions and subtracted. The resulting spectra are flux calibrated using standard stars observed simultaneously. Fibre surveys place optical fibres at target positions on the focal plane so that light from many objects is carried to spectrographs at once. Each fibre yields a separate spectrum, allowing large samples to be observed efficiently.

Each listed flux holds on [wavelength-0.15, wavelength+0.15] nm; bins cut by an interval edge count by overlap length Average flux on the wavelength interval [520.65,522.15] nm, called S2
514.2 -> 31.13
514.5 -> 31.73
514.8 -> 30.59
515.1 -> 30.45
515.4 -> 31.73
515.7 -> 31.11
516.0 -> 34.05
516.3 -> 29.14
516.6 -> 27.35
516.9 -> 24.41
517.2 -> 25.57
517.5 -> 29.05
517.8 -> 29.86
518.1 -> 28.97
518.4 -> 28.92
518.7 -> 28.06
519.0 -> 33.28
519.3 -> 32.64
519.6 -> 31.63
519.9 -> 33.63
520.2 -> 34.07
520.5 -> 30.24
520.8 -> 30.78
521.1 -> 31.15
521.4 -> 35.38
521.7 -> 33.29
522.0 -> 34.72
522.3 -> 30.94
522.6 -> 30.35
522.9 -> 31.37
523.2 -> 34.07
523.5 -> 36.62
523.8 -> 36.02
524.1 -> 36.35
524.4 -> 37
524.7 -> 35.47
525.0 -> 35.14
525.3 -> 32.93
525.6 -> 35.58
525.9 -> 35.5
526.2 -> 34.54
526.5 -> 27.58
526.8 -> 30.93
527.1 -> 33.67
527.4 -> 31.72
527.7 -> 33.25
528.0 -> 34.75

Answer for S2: 33.1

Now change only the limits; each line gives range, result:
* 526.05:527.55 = 31.7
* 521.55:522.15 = 34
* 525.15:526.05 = 34.7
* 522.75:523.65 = 34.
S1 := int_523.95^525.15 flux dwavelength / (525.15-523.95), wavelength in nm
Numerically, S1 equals 36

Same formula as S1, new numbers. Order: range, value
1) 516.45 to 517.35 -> 25.8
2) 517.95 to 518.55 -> 28.9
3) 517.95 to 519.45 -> 30.4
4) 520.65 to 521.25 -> 31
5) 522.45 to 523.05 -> 30.9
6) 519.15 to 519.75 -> 32.1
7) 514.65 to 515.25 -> 30.5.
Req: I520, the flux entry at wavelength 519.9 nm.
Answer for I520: 33.63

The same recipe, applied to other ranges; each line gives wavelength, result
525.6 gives 35.58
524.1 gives 36.35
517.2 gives 25.57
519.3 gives 32.64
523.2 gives 34.07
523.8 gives 36.02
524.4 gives 37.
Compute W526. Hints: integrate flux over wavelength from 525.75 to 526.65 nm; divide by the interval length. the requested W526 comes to 32.5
